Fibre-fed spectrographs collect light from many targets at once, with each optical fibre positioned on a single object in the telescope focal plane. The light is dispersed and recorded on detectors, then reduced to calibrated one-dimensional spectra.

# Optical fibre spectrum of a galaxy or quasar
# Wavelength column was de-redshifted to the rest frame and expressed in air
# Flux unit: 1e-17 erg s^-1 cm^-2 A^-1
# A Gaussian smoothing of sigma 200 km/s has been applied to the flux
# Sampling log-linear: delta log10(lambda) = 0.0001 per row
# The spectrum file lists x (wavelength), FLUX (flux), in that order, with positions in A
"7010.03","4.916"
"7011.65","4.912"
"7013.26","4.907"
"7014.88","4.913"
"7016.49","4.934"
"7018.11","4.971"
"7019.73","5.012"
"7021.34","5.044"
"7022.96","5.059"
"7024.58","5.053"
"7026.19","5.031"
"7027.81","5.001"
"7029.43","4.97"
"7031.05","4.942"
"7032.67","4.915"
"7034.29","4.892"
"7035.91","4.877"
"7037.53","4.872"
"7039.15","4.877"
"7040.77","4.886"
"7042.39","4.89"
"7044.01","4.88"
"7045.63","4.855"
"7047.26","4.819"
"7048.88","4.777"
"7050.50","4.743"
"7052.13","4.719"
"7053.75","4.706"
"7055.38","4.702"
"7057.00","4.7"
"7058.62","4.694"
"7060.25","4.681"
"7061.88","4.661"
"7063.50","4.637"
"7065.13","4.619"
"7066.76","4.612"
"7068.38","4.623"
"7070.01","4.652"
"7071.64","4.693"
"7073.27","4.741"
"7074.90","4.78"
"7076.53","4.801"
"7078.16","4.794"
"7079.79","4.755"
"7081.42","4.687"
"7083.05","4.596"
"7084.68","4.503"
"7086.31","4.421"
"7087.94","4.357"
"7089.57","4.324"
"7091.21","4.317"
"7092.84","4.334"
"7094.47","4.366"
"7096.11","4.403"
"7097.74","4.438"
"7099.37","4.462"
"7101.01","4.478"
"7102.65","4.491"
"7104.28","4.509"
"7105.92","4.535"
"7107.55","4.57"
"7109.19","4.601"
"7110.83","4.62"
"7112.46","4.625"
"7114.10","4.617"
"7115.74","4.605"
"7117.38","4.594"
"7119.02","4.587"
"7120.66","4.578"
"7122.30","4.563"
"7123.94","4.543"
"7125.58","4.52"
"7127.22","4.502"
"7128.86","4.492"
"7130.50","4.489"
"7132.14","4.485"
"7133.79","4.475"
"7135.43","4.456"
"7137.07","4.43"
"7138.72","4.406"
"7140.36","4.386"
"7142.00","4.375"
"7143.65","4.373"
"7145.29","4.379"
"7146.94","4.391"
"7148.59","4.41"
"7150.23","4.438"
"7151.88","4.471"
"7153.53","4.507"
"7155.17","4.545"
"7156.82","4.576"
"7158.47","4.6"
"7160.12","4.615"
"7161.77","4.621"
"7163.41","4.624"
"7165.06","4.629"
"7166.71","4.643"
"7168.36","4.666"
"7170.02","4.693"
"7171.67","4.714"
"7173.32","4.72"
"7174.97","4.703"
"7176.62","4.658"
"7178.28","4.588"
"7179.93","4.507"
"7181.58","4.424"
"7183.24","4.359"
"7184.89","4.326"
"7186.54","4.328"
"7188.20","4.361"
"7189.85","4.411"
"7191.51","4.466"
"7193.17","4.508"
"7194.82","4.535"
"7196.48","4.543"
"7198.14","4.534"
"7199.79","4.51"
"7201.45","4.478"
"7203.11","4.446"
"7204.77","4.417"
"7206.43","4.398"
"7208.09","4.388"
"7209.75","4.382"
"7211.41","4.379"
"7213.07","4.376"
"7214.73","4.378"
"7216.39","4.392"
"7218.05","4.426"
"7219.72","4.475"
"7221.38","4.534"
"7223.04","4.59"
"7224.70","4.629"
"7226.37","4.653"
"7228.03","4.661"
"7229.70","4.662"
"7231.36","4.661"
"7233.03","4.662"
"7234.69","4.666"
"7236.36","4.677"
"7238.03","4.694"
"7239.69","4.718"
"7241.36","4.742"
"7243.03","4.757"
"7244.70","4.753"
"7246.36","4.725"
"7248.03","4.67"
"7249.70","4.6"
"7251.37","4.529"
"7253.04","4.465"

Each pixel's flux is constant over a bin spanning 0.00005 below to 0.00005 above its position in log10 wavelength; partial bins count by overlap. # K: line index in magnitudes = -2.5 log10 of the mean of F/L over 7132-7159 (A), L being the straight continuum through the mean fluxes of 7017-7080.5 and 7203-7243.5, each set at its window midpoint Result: 0.05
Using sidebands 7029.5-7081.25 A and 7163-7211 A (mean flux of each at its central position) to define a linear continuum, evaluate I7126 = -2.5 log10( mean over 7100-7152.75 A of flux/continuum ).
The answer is 0.031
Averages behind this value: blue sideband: 4.77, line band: 4.5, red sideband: 4.51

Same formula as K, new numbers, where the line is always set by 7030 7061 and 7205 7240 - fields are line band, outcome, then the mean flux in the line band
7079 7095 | 0.07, 4.47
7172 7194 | 0.03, 4.5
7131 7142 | 0.06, 4.44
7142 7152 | 0.06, 4.4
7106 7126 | 0.03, 4.59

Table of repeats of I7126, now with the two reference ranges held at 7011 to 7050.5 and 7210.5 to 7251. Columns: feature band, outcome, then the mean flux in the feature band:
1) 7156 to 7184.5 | 0.02 mag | 4.6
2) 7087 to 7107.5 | 0.09 mag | 4.42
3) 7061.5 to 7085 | 0.04 mag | 4.68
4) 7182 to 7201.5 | 0.05 mag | 4.45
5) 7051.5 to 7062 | 0.04 mag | 4.7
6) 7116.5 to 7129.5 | 0.05 mag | 4.55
